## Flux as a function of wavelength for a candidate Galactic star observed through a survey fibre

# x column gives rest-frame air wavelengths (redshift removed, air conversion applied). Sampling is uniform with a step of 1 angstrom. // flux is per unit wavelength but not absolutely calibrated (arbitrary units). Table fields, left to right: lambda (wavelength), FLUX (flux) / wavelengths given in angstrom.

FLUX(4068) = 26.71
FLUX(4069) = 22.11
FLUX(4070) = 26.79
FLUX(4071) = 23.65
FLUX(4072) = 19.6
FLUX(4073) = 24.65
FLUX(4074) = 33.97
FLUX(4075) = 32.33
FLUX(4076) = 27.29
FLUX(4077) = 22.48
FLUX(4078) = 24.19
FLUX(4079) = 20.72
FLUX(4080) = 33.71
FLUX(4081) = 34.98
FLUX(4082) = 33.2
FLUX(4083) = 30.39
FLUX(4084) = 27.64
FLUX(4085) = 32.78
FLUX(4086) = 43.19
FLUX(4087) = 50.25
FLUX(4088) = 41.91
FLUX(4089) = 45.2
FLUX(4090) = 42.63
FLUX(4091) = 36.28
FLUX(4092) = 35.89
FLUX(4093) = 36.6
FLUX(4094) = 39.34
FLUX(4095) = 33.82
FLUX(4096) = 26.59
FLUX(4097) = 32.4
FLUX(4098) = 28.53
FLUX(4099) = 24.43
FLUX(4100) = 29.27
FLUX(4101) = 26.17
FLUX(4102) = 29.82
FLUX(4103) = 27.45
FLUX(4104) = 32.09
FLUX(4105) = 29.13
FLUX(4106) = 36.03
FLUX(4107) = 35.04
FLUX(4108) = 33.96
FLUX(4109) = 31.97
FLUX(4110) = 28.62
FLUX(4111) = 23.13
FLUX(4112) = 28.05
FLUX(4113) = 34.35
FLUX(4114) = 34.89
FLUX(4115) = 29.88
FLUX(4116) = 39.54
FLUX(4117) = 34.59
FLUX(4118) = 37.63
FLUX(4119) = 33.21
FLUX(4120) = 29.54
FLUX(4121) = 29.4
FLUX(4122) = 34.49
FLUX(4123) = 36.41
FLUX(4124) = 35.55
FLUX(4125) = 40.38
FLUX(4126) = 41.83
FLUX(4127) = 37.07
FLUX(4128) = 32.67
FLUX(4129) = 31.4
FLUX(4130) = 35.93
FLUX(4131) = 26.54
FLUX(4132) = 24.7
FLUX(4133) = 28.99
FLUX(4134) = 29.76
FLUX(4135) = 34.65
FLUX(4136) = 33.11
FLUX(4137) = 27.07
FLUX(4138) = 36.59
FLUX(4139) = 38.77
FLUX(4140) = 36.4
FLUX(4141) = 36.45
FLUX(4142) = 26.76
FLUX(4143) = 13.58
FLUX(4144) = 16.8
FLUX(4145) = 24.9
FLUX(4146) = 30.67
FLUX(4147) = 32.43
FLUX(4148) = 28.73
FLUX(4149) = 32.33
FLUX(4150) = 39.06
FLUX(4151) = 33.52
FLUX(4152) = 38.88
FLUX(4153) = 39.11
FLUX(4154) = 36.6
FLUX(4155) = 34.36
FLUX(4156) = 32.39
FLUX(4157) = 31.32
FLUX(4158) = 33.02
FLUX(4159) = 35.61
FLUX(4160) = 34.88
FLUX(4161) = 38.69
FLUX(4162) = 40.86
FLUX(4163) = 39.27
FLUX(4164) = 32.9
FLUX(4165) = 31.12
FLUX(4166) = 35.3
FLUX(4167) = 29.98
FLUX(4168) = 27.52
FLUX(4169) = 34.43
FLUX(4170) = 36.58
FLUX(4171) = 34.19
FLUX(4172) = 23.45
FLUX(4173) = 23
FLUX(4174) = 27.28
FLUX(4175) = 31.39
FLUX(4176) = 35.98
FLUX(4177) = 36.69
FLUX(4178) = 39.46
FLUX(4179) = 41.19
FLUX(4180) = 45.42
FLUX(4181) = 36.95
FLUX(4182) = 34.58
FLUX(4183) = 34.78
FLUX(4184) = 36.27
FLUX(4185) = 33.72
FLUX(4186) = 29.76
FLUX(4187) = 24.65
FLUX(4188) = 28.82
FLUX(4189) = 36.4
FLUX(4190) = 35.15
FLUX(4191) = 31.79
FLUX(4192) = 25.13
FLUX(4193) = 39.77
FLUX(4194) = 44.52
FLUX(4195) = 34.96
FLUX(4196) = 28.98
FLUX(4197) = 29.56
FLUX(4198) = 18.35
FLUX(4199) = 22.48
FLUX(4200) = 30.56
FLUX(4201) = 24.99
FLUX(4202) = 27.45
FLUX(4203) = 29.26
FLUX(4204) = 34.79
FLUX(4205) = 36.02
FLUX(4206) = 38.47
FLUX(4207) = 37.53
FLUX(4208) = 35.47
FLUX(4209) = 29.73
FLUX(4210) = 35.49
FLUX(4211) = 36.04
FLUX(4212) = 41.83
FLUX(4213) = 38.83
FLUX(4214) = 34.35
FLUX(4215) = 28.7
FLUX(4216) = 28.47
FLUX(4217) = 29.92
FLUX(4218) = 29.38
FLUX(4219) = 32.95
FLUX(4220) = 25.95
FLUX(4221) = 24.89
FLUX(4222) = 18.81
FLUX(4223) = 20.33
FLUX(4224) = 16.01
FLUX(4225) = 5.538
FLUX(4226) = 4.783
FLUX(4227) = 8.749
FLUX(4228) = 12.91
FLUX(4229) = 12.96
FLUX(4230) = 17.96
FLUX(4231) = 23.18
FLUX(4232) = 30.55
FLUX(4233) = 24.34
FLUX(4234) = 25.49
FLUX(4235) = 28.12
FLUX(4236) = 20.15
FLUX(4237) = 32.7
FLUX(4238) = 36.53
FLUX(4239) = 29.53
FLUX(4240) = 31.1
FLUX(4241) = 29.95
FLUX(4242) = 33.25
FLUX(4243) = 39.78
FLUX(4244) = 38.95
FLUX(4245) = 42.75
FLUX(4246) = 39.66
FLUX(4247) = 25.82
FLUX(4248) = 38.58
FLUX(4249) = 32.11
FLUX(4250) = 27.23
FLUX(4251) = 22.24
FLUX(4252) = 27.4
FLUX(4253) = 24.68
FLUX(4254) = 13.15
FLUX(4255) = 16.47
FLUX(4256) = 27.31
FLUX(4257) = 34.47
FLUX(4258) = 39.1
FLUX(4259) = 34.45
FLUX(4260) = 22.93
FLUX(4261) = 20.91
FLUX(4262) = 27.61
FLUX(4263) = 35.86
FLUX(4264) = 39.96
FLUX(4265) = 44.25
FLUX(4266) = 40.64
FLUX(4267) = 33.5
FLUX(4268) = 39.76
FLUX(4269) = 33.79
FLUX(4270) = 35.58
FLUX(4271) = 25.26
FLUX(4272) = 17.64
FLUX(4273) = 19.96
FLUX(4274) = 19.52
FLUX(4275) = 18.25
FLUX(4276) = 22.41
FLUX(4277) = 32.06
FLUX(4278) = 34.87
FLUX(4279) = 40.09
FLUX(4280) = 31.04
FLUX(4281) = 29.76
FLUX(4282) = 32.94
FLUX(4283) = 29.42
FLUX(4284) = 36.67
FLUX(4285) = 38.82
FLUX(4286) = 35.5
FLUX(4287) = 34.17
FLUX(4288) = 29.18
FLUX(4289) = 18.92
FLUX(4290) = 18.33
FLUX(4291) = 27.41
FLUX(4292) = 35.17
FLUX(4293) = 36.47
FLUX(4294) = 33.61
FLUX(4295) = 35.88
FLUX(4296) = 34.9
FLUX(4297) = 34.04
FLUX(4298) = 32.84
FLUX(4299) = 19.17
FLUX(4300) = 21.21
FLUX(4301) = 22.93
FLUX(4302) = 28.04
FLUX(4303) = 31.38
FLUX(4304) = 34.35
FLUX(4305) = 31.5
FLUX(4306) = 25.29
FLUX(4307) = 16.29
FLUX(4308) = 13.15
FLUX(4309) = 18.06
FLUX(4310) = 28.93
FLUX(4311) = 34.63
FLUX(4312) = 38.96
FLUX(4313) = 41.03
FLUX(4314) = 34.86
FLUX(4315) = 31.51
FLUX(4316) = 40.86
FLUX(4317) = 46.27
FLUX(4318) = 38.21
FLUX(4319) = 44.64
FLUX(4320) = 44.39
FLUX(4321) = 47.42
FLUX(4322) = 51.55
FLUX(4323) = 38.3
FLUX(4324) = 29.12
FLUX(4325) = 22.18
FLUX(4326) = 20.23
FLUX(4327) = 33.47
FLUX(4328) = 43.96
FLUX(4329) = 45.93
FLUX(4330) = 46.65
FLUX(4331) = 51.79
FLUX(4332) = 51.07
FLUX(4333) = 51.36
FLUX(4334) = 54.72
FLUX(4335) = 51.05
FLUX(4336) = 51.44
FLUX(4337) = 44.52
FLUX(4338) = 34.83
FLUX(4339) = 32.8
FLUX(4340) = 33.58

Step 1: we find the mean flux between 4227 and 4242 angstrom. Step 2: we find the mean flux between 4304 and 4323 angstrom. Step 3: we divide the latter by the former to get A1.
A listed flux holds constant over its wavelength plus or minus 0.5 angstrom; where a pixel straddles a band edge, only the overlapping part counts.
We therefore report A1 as 1.39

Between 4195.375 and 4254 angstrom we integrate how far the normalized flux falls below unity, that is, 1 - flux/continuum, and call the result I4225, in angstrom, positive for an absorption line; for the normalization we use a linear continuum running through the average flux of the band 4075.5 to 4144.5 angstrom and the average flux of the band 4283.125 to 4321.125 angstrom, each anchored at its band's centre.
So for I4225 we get 7.3 angstrom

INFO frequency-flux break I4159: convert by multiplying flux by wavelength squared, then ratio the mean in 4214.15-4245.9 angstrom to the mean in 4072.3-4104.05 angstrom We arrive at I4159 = 0.85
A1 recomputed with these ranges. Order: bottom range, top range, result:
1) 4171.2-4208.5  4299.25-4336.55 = 1.12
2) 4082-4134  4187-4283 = 0.87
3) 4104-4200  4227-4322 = 0.93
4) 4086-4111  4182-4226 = 0.89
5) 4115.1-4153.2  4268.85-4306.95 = 0.90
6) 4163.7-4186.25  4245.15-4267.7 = 0.91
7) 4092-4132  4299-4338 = 1.13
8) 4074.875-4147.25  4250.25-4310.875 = 0.90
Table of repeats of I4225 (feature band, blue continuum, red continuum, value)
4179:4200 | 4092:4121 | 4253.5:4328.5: -0.83 angstrom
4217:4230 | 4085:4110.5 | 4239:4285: 5.50 angstrom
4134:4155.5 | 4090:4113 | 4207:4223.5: -0.45 angstrom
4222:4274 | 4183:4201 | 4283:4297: 6.91 angstrom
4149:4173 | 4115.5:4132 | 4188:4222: -0.67 angstrom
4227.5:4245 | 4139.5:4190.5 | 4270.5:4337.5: 2.84 angstrom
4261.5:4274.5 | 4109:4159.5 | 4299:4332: 0.77 angstrom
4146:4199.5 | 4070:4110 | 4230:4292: -4.16 angstrom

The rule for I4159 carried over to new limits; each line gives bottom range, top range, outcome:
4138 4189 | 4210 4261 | 0.85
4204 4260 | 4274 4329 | 1.17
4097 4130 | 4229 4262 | 0.95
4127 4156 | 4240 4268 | 1.06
